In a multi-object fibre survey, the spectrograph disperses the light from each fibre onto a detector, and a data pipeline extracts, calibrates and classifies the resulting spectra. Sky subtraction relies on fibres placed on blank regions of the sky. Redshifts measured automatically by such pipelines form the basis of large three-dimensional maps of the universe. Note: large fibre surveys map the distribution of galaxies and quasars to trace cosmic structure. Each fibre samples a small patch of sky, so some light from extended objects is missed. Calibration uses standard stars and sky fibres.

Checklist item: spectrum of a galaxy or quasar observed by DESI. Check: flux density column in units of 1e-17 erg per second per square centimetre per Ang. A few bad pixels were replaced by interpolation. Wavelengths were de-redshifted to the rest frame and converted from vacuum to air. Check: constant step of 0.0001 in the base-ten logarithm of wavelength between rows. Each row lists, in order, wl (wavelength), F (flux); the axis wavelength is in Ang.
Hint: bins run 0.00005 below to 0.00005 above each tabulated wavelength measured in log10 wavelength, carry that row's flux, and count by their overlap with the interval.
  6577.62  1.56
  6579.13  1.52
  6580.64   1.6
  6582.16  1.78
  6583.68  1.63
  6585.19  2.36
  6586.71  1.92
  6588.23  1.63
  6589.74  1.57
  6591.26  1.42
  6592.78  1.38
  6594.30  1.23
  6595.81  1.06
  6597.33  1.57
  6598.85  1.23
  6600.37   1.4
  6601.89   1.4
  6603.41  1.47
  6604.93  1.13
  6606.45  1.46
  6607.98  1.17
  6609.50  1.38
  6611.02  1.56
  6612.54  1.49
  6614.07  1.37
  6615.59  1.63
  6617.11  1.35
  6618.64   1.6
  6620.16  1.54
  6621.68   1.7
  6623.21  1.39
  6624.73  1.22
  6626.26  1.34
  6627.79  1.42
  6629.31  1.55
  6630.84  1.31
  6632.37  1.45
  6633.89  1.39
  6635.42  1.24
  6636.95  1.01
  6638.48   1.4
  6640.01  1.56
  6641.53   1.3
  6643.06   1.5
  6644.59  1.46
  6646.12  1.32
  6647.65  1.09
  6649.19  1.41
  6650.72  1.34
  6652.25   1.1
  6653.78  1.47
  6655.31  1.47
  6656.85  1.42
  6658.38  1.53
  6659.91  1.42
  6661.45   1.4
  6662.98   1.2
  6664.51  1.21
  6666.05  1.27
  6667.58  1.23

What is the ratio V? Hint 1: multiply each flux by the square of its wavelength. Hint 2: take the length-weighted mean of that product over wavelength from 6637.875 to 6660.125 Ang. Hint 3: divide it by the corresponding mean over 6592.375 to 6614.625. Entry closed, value 1.0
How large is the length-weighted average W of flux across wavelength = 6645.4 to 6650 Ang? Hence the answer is 1.27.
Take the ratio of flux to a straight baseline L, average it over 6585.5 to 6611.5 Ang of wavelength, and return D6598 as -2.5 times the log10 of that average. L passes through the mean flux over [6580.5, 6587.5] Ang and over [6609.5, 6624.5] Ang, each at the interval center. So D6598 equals 0.20 mag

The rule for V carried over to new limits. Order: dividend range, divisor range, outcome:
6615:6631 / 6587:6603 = 1.05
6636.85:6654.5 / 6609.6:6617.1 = 0.91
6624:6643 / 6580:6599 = 0.87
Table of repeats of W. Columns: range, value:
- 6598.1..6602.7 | 1.34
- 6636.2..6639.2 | 1.2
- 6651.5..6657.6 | 1.36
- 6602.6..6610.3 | 1.32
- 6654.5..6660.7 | 1.46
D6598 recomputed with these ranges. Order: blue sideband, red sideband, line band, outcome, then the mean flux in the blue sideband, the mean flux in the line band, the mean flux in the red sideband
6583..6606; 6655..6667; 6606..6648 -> 0.02 mag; 1.49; 1.4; 1.36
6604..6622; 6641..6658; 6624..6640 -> 0.04 mag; 1.44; 1.34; 1.36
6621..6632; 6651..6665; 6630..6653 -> 0.05 mag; 1.42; 1.33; 1.36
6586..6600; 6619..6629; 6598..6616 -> 0.04 mag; 1.44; 1.39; 1.45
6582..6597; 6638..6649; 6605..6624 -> 0.02 mag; 1.59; 1.46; 1.38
